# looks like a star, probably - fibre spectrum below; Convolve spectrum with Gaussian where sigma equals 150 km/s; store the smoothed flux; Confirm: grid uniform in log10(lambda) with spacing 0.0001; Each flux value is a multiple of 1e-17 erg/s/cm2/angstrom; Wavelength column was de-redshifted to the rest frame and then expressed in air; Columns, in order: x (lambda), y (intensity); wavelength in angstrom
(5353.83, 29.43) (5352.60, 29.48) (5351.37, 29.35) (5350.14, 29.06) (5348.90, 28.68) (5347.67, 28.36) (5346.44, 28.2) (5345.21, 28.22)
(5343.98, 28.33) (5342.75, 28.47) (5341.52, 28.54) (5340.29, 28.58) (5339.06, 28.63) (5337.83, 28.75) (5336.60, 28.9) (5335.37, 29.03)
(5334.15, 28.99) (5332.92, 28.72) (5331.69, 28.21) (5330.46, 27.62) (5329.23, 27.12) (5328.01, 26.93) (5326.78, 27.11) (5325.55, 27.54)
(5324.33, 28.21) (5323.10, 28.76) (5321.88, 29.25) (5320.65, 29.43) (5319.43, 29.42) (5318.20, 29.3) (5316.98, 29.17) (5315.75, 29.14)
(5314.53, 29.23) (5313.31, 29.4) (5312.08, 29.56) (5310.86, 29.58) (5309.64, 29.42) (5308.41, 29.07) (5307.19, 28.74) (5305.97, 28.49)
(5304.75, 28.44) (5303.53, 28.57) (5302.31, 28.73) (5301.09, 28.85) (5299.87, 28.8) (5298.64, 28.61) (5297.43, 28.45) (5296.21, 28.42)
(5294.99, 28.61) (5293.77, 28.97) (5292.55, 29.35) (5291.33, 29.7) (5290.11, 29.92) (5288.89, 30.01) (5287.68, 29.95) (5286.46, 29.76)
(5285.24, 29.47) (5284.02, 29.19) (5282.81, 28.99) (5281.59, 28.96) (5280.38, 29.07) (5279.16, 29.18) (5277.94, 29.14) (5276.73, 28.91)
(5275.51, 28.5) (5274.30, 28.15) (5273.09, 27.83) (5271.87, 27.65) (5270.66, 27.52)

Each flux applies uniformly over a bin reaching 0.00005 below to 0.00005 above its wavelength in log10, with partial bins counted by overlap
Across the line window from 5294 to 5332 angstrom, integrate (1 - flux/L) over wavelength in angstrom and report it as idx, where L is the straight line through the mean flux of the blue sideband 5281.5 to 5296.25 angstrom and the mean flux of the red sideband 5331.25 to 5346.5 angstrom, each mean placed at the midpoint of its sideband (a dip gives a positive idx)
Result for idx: 0.4 angstrom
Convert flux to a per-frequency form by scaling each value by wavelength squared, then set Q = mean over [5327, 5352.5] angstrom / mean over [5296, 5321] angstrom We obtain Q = 0.99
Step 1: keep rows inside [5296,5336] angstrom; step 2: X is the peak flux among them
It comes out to 29.58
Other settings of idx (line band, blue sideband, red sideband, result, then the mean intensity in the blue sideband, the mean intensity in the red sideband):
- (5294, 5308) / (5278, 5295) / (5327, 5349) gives 0.2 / 29.4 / 28.3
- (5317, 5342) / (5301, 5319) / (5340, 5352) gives 0.3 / 29.1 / 28.6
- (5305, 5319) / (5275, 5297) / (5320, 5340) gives -0.2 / 29.2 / 28.3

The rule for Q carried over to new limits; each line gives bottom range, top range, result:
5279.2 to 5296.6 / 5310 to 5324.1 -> 1.01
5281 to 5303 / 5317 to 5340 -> 0.99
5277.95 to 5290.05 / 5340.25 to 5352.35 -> 1.00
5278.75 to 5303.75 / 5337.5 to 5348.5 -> 1.00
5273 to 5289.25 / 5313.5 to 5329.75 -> 1.00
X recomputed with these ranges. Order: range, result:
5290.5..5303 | 29.7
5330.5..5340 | 29.03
